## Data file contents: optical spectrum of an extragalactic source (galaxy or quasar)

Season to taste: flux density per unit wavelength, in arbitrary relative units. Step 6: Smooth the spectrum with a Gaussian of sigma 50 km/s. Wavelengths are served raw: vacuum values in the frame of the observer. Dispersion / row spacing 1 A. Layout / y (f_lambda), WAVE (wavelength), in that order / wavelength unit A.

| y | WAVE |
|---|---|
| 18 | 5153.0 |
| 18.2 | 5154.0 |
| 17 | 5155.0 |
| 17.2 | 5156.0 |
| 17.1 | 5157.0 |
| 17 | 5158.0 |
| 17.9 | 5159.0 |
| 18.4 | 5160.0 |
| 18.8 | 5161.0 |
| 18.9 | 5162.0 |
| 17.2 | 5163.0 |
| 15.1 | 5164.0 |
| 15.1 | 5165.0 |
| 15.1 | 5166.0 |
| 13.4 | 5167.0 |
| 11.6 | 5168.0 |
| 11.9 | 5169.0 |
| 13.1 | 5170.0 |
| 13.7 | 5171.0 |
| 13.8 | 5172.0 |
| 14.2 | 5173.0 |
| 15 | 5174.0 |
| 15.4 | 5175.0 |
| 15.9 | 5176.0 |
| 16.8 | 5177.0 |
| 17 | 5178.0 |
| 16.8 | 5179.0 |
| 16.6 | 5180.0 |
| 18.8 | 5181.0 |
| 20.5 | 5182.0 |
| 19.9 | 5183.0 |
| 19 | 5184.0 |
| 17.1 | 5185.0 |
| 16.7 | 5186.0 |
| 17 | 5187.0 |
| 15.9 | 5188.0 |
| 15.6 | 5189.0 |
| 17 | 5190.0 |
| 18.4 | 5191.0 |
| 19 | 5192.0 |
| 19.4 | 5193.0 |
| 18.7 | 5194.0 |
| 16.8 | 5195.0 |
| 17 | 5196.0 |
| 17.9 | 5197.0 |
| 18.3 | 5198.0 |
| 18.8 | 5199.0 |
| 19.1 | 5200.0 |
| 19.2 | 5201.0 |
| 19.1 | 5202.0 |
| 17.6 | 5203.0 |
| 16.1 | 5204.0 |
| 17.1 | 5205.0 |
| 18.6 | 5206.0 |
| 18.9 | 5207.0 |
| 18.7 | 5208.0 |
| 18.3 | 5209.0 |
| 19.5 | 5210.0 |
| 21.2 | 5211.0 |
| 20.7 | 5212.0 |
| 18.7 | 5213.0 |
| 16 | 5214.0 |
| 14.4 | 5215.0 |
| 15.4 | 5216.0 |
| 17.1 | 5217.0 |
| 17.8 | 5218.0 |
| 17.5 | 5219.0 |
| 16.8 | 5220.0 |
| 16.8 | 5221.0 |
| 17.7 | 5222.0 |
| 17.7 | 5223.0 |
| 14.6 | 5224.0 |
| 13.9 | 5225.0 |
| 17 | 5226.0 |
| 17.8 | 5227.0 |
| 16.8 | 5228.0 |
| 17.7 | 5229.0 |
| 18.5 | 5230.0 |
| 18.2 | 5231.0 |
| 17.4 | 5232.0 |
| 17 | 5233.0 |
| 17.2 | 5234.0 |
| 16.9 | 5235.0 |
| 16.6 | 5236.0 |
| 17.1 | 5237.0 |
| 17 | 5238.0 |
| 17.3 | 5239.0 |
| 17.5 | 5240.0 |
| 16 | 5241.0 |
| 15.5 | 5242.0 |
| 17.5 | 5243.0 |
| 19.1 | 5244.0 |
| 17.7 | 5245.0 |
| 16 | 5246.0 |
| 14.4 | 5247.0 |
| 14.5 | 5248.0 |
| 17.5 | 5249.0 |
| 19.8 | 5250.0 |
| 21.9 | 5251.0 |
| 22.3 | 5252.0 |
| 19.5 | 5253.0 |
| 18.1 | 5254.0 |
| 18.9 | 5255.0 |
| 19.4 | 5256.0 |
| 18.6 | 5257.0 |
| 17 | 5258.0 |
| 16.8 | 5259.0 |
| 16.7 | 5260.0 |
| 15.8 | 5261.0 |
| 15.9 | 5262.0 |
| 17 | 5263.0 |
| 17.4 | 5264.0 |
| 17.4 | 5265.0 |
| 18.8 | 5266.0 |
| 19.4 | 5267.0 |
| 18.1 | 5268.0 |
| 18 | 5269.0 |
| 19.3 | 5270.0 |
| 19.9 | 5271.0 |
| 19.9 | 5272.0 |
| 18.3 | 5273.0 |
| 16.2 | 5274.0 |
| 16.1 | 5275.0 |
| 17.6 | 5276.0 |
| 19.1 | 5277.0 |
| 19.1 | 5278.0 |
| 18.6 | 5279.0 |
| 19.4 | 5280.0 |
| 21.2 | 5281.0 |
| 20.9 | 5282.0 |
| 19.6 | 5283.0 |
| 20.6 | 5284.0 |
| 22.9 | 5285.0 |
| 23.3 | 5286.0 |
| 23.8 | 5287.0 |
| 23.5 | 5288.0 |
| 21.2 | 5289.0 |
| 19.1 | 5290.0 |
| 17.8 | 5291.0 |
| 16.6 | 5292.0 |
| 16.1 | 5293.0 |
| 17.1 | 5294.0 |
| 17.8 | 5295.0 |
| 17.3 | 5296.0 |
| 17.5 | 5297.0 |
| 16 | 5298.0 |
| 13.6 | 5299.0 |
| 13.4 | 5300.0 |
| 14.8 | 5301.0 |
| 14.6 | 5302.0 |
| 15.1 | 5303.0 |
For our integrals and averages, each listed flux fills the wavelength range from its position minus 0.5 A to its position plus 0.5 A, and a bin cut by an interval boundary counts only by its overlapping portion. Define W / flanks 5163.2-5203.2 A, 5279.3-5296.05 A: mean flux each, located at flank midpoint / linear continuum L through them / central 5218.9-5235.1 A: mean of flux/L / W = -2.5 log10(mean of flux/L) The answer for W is 0.064 mag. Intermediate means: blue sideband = 16.7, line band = 17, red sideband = 19.9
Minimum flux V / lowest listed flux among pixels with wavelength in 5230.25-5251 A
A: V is 14.4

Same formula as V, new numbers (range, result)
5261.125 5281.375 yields 15.9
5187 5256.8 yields 13.9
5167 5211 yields 11.6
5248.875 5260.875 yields 16.7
